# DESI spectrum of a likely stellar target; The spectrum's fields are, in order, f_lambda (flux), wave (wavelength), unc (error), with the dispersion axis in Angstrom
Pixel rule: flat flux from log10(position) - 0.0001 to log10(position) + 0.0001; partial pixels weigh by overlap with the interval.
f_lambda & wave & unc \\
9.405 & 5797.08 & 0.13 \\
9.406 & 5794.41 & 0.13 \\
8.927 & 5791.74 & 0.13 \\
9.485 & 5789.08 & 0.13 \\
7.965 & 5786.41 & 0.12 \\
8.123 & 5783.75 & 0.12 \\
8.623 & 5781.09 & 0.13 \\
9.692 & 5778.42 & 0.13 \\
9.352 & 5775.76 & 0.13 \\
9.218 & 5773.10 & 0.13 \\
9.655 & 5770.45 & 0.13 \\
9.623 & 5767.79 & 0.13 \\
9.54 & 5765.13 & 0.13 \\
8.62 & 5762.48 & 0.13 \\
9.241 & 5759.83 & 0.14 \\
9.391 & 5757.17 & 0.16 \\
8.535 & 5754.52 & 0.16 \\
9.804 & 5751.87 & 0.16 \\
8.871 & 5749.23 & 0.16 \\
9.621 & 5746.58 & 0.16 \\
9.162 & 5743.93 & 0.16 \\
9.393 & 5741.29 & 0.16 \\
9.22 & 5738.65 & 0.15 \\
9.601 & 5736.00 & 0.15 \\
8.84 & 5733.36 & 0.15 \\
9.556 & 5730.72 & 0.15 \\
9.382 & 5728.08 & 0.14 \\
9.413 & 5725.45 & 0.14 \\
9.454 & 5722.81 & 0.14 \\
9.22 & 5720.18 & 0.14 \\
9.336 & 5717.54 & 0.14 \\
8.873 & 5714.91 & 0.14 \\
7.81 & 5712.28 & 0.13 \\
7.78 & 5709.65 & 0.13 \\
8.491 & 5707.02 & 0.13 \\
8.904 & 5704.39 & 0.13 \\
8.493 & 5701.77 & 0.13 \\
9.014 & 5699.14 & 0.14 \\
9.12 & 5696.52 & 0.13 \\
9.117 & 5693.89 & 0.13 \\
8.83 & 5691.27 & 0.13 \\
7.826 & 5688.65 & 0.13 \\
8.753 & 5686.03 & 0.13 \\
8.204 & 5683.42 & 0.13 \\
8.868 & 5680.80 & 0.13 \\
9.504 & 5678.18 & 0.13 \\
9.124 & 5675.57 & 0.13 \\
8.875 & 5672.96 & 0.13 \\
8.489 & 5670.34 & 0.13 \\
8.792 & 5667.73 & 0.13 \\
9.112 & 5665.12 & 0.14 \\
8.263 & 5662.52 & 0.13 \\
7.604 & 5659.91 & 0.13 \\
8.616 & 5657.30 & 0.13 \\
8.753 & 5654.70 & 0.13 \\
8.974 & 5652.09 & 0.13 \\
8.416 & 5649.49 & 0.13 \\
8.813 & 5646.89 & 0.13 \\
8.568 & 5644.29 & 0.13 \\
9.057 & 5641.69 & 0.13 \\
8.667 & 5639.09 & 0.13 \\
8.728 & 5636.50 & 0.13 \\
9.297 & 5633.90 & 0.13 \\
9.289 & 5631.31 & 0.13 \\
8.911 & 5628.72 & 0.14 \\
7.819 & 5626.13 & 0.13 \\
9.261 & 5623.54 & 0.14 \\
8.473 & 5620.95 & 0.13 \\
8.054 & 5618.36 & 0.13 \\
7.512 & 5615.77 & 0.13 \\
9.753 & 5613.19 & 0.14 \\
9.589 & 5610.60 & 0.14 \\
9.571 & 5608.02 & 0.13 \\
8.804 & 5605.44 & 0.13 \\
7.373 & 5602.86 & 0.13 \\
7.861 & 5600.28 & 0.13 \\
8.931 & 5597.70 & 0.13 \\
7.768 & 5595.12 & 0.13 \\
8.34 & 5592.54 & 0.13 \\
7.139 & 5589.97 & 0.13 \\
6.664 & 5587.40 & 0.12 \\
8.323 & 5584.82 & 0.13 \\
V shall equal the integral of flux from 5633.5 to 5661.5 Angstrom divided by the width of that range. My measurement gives 8.65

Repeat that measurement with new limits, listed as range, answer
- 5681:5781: 9.05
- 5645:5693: 8.66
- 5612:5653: 8.72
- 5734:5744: 9.33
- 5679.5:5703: 8.69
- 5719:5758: 9.3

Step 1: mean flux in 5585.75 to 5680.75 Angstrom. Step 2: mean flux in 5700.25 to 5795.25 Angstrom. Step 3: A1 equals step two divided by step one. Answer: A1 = 1.06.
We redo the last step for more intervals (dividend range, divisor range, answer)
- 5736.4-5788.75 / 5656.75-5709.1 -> 1.05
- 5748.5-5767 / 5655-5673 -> 1.08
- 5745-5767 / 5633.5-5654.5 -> 1.05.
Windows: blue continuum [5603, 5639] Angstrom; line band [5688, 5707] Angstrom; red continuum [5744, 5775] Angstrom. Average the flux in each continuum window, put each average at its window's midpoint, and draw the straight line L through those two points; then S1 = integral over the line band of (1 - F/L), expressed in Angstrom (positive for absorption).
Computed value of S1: 0.6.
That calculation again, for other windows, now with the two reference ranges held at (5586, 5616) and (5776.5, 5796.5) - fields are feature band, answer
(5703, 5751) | -1.84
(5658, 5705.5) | -0.79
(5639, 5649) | -0.37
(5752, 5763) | -0.30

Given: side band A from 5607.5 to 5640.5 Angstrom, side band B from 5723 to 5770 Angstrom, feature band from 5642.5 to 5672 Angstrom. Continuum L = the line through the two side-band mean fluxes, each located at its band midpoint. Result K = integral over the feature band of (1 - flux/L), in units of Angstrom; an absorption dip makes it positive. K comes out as 1.2 Angstrom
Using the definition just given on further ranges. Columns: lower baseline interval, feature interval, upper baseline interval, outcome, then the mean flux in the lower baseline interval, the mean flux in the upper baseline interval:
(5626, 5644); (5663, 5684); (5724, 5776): 0.3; 8.88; 9.3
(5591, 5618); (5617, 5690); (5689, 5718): -0.8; 8.52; 8.66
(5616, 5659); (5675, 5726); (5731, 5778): 1.2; 8.69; 9.29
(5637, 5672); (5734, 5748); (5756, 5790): -0.6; 8.63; 9.11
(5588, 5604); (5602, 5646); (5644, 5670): -3.1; 7.85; 8.59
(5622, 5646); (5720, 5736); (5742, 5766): -0.4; 8.84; 9.2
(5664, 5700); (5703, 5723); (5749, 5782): 0.7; 8.83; 9.26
